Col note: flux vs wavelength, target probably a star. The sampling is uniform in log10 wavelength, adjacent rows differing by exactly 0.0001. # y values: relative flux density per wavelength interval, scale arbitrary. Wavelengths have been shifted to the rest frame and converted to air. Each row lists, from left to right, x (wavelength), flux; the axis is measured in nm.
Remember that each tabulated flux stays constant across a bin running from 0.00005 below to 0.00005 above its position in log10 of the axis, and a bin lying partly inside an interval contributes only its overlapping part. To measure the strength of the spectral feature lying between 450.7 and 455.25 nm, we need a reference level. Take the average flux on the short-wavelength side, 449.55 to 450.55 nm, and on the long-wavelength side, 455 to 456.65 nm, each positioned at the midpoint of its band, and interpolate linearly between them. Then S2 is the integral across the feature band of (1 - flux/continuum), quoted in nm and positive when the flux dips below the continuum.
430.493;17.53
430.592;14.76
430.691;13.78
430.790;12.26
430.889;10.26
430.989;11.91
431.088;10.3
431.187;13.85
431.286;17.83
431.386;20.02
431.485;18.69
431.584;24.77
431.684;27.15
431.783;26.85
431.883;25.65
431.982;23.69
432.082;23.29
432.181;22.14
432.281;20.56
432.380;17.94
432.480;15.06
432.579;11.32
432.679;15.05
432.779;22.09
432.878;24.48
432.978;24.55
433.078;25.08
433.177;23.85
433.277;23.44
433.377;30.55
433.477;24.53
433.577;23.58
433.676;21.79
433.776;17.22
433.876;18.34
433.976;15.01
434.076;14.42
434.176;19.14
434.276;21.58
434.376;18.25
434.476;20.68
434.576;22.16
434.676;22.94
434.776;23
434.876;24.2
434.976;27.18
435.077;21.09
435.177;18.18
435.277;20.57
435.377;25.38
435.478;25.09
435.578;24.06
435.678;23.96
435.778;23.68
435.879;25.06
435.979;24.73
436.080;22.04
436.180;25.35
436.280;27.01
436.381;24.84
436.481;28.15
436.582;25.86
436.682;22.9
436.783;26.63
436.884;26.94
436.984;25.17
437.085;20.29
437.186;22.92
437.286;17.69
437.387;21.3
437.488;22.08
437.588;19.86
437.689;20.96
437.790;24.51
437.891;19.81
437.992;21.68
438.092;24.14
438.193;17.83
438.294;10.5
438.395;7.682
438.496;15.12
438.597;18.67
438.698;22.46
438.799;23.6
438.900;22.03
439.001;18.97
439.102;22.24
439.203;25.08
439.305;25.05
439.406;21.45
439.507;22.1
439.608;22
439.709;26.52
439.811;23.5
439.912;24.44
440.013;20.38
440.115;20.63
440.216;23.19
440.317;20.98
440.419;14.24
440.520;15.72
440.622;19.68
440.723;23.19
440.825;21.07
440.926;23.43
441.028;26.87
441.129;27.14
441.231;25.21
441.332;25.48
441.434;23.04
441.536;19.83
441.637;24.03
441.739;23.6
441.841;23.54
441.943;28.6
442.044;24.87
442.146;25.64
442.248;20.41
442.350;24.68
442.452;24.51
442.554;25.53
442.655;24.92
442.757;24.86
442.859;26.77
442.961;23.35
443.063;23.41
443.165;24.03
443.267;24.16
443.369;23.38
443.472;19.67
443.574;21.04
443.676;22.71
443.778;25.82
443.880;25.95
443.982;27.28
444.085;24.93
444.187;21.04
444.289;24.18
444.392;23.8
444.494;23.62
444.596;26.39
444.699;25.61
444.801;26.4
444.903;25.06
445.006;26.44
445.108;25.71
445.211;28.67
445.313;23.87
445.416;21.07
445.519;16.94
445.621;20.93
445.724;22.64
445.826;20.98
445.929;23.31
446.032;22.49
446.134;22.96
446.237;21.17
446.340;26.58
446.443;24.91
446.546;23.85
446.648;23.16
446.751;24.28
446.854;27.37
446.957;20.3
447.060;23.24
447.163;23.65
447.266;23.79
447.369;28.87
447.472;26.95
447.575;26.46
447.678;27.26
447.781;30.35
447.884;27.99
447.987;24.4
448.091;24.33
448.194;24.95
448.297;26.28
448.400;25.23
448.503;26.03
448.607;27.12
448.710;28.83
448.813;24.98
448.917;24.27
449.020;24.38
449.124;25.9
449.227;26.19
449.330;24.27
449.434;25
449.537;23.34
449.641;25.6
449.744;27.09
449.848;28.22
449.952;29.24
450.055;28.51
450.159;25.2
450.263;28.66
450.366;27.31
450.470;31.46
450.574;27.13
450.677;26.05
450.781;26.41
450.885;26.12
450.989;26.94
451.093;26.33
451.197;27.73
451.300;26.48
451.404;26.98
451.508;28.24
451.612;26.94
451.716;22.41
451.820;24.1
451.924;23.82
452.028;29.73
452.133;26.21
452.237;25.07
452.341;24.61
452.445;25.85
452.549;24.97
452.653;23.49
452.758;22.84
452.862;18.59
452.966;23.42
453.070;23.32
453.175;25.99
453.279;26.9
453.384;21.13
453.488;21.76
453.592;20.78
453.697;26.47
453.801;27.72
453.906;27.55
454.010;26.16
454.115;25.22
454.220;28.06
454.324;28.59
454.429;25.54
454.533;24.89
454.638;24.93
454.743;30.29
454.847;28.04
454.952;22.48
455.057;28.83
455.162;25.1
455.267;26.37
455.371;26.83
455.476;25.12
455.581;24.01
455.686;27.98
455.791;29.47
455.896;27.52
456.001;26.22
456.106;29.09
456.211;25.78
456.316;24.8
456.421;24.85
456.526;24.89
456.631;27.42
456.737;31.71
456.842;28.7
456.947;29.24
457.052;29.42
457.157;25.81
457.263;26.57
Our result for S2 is 0.26 nm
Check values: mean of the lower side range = 27.7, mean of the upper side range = 26.5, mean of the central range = 25.5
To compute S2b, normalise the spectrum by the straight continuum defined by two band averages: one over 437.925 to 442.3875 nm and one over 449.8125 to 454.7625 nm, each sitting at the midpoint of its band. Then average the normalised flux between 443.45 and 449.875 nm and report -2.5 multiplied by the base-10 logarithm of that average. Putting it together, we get -0.03 mag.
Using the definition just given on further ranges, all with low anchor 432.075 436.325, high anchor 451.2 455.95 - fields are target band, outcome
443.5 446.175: 0.00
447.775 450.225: -0.06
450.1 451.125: -0.09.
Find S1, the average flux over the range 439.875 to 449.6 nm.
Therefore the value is 24.1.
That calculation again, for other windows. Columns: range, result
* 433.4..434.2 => 19.6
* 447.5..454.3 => 25.9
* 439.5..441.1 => 21.8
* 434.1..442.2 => 22.4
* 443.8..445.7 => 24.3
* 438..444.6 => 22.6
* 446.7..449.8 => 25.6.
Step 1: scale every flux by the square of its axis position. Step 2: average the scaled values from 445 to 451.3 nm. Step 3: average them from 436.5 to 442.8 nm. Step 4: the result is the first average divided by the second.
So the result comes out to 1.2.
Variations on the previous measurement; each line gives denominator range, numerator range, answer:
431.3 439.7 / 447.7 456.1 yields 1.28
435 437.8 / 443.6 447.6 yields 1.07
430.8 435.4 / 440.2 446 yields 1.20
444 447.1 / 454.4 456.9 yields 1.18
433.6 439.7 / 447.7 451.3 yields 1.29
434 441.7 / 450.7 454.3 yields 1.22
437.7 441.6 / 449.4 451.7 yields 1.33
